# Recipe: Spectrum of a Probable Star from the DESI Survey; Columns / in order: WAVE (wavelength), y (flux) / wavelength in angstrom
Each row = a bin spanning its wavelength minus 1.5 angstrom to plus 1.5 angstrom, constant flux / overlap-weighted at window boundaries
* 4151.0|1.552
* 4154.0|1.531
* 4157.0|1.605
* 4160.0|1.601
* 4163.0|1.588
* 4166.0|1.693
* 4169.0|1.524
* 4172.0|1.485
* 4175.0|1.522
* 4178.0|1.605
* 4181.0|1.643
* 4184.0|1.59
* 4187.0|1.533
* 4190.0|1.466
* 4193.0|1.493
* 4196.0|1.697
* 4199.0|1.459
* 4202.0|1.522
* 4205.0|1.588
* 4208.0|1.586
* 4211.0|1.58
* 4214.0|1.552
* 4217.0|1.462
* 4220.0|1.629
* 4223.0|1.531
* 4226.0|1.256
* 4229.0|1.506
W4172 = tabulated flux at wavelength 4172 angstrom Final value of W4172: 1.485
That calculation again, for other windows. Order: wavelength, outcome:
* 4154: 1.531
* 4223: 1.531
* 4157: 1.605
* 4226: 1.256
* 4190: 1.466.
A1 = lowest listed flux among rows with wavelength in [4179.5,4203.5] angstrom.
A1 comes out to 1.459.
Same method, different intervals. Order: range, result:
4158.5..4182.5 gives 1.485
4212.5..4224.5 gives 1.462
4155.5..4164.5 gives 1.588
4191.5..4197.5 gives 1.493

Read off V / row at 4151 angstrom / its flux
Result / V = 1.552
